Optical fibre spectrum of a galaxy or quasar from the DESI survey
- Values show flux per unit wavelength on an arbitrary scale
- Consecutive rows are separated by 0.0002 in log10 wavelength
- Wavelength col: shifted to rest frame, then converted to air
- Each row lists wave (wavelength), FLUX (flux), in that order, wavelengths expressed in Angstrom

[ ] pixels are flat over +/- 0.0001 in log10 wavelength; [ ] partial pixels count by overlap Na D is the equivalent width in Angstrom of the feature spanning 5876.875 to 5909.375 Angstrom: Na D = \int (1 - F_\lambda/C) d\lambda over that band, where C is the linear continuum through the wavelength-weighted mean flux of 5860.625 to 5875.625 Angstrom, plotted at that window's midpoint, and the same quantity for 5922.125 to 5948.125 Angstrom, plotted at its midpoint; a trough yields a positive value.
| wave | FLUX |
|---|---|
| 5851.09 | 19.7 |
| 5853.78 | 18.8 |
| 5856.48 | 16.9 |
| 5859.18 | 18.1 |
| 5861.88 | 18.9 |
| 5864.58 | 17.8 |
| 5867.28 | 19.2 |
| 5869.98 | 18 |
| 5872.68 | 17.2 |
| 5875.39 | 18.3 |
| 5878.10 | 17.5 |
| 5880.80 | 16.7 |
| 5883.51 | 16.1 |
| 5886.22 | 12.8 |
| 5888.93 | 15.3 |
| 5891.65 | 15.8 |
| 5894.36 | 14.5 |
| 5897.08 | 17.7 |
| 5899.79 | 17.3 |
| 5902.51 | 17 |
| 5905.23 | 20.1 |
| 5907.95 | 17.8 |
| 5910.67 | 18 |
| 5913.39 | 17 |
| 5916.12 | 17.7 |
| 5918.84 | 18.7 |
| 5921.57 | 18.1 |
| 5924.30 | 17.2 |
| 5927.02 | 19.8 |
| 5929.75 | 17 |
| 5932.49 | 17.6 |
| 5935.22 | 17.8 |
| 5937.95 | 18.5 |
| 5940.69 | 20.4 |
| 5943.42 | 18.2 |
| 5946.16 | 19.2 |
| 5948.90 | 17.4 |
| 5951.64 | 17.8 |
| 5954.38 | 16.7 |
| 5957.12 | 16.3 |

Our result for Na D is 3.1 Angstrom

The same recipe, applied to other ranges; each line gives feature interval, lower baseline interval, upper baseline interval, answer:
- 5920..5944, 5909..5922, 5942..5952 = -0.32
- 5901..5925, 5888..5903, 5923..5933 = -1.16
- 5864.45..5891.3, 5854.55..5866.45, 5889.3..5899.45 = 0.36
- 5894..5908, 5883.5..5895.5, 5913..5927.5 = -1.36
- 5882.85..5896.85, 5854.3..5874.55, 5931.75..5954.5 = 2.36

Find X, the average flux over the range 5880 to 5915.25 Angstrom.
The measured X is 16.6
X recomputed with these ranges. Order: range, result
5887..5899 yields 15.7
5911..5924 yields 17.8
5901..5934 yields 18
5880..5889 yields 15.1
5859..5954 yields 17.6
